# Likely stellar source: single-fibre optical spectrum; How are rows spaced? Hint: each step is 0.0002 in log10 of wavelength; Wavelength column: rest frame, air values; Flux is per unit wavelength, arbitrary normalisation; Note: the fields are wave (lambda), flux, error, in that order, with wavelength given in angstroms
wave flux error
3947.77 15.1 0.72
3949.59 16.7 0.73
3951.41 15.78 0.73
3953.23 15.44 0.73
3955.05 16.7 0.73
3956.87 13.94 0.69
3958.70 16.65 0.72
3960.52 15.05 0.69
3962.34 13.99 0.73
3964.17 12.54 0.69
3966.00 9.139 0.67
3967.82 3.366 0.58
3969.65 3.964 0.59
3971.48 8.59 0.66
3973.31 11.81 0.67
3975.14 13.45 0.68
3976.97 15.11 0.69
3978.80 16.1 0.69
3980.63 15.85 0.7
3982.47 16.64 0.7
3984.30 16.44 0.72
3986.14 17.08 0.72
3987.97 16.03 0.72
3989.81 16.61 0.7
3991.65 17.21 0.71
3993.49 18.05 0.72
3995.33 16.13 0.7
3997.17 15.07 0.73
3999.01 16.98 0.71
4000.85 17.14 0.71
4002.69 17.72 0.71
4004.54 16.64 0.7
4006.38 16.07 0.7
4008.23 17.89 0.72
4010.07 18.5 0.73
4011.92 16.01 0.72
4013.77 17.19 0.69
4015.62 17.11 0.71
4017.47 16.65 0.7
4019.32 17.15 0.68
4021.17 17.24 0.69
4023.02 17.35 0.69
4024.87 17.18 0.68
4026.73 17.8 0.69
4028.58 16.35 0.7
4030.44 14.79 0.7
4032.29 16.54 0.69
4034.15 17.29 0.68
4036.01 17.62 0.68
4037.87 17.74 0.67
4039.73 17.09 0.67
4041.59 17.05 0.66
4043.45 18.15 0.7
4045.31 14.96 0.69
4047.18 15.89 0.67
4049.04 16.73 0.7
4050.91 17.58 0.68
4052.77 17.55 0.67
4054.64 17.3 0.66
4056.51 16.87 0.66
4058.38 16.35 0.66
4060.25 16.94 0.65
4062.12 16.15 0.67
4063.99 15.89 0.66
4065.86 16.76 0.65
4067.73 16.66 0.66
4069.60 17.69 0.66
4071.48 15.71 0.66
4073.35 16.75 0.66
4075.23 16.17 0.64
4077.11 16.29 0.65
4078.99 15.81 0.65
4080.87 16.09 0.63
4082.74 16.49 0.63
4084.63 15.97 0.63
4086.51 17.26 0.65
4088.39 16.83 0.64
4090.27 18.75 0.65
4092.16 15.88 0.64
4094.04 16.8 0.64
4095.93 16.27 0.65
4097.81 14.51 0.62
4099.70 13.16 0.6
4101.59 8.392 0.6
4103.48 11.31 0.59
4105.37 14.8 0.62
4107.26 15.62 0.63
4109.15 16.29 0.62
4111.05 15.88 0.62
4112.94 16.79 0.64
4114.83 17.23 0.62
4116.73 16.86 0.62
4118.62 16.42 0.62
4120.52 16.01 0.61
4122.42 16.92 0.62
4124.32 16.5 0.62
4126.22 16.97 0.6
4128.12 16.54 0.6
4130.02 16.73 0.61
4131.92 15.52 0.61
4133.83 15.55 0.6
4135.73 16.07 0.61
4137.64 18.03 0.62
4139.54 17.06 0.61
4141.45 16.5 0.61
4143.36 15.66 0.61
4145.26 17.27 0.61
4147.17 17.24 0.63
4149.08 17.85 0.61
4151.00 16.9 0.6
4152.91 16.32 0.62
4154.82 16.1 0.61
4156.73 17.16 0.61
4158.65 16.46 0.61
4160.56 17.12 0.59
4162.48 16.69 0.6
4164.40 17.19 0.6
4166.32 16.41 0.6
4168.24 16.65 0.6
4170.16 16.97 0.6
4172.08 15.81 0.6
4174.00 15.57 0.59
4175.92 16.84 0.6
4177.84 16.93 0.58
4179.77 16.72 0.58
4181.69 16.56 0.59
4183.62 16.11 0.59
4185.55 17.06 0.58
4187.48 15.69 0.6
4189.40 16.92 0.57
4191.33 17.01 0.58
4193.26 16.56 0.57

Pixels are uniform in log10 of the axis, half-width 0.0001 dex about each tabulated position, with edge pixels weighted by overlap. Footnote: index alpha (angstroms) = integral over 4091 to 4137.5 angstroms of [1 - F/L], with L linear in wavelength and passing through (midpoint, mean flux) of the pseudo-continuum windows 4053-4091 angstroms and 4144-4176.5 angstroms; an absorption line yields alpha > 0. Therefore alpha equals 3.0 angstroms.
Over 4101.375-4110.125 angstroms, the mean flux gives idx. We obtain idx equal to 13.7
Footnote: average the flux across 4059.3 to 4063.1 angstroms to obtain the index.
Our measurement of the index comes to 16.5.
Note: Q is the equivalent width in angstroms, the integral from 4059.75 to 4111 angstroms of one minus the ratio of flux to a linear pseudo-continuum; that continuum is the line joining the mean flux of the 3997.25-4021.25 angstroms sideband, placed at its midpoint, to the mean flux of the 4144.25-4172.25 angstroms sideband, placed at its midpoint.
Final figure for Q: 3.6 angstroms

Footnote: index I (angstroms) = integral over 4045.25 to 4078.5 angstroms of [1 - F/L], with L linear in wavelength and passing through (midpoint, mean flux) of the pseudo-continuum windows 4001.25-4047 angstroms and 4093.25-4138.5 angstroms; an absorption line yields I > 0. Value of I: -0.4 angstroms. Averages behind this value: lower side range 17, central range 16.6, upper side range 15.6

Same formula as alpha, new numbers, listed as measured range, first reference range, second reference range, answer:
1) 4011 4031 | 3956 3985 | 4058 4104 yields -3.90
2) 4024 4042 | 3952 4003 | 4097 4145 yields -2.50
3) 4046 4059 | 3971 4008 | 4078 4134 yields -0.85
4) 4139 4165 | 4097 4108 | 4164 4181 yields -2.26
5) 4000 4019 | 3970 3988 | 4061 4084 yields -2.68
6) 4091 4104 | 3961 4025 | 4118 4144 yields 1.79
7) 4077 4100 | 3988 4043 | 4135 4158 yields 0.90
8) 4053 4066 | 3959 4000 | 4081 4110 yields -1.59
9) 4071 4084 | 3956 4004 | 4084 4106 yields -1.16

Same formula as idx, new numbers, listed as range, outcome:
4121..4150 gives 16.7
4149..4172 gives 16.7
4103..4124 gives 16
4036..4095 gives 16.7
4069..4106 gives 15.5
